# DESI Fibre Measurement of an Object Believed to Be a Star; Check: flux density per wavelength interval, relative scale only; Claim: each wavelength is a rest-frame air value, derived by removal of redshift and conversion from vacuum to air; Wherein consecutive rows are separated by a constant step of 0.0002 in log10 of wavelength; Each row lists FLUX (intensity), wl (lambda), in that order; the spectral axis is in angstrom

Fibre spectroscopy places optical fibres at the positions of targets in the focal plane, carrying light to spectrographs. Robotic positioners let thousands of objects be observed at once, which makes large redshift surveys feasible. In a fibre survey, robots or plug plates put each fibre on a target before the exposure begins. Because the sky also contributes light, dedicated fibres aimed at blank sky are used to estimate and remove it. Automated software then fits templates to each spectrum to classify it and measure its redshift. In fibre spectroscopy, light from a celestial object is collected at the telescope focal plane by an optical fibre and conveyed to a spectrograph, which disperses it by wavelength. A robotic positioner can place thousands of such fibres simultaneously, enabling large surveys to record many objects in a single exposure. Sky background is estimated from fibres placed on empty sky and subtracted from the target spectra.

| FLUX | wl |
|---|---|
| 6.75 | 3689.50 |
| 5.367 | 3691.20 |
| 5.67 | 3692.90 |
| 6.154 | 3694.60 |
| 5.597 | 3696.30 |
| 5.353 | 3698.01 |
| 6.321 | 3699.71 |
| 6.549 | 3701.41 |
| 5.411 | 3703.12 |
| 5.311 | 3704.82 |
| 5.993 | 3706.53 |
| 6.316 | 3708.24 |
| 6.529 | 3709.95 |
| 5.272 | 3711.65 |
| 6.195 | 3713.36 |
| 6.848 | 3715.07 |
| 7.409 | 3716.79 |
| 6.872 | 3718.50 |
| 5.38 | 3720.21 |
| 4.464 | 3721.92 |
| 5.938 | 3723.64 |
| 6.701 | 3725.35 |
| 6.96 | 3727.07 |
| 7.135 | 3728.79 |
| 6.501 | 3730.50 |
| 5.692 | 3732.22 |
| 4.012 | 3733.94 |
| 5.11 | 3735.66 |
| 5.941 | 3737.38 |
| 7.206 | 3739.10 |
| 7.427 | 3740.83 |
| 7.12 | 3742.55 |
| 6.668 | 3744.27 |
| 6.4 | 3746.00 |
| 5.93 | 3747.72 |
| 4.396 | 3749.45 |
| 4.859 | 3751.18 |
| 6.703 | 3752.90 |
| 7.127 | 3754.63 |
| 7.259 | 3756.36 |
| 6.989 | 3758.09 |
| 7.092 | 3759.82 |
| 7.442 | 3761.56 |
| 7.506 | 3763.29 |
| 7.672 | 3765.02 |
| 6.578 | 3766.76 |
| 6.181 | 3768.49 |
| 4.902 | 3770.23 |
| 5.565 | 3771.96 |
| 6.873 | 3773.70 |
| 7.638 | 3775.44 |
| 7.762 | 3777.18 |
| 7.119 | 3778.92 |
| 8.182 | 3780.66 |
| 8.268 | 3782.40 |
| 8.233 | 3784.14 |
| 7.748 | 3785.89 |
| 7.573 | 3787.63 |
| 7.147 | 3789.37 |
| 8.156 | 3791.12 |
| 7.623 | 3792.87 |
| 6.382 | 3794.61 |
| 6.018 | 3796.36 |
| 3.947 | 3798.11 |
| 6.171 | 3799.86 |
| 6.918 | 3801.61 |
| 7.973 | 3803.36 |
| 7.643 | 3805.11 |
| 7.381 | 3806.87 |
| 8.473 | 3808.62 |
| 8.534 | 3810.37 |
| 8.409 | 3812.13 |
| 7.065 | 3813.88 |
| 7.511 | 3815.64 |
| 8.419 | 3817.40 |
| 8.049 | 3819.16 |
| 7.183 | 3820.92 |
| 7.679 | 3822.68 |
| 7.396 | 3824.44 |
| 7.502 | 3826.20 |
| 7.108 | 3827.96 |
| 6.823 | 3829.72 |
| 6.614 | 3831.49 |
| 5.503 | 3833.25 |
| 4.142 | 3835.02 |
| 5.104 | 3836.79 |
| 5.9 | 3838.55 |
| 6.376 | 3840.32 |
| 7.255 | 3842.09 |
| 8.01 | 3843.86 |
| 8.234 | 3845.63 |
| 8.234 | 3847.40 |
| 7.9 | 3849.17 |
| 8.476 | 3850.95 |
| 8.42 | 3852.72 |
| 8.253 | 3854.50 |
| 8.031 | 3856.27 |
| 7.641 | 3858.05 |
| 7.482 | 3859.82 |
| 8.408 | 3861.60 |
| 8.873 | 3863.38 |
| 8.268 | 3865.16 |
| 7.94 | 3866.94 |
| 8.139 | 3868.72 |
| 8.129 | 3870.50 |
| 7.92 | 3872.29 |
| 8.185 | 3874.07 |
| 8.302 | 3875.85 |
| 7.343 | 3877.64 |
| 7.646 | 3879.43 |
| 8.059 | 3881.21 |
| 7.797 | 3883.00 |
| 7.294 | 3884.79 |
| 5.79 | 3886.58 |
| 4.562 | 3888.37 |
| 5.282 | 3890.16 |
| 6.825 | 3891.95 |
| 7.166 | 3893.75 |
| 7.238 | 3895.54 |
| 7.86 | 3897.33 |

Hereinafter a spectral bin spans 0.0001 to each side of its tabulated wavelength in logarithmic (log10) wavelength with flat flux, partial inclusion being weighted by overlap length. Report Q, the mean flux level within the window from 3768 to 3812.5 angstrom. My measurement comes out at 7.18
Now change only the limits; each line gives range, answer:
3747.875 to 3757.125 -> 6.05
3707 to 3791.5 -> 6.62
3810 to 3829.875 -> 7.65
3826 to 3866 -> 7.33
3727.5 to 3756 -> 6.17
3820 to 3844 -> 6.57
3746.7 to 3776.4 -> 6.52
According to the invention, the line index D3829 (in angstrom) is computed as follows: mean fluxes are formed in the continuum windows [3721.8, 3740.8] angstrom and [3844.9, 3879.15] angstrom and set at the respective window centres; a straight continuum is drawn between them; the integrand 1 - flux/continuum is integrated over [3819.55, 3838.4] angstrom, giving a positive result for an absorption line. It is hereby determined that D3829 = 2.64 angstrom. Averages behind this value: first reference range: 6.09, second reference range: 8.1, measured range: 6.52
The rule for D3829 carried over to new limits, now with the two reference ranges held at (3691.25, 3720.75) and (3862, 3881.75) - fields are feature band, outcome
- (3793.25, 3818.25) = 0.2 angstrom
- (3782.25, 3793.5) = -1.2 angstrom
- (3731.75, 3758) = 1.5 angstrom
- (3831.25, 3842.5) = 2.8 angstrom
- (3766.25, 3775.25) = 1.0 angstrom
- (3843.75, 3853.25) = -0.5 angstrom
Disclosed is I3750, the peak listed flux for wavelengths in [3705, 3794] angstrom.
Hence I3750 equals 8.268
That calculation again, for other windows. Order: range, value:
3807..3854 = 8.534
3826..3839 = 7.502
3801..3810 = 8.473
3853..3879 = 8.873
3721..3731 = 7.135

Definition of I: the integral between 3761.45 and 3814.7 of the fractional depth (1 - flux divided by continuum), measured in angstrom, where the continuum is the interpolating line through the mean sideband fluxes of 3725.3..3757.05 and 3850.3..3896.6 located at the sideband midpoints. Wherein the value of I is -3.68 angstrom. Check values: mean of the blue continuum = 6.25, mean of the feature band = 7.19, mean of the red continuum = 7.59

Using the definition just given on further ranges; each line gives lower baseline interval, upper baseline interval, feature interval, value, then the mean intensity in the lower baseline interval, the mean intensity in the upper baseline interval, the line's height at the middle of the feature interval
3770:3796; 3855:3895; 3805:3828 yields -1.2 angstrom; 7.31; 7.51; 7.38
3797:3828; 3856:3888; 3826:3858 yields 2.1 angstrom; 7.41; 7.79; 7.6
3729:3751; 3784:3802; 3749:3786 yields -2.7 angstrom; 6.03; 6.84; 6.45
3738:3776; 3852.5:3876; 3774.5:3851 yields 1.3 angstrom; 6.6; 8.13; 7.4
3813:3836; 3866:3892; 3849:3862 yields -1.7 angstrom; 6.99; 7.3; 7.16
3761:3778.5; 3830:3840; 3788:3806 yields -1.5 angstrom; 6.81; 5.59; 6.3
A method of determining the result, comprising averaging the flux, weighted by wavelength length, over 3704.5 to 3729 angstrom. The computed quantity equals 6.22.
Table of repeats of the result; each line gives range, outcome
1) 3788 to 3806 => 6.82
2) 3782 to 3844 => 7.1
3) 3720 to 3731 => 6.19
